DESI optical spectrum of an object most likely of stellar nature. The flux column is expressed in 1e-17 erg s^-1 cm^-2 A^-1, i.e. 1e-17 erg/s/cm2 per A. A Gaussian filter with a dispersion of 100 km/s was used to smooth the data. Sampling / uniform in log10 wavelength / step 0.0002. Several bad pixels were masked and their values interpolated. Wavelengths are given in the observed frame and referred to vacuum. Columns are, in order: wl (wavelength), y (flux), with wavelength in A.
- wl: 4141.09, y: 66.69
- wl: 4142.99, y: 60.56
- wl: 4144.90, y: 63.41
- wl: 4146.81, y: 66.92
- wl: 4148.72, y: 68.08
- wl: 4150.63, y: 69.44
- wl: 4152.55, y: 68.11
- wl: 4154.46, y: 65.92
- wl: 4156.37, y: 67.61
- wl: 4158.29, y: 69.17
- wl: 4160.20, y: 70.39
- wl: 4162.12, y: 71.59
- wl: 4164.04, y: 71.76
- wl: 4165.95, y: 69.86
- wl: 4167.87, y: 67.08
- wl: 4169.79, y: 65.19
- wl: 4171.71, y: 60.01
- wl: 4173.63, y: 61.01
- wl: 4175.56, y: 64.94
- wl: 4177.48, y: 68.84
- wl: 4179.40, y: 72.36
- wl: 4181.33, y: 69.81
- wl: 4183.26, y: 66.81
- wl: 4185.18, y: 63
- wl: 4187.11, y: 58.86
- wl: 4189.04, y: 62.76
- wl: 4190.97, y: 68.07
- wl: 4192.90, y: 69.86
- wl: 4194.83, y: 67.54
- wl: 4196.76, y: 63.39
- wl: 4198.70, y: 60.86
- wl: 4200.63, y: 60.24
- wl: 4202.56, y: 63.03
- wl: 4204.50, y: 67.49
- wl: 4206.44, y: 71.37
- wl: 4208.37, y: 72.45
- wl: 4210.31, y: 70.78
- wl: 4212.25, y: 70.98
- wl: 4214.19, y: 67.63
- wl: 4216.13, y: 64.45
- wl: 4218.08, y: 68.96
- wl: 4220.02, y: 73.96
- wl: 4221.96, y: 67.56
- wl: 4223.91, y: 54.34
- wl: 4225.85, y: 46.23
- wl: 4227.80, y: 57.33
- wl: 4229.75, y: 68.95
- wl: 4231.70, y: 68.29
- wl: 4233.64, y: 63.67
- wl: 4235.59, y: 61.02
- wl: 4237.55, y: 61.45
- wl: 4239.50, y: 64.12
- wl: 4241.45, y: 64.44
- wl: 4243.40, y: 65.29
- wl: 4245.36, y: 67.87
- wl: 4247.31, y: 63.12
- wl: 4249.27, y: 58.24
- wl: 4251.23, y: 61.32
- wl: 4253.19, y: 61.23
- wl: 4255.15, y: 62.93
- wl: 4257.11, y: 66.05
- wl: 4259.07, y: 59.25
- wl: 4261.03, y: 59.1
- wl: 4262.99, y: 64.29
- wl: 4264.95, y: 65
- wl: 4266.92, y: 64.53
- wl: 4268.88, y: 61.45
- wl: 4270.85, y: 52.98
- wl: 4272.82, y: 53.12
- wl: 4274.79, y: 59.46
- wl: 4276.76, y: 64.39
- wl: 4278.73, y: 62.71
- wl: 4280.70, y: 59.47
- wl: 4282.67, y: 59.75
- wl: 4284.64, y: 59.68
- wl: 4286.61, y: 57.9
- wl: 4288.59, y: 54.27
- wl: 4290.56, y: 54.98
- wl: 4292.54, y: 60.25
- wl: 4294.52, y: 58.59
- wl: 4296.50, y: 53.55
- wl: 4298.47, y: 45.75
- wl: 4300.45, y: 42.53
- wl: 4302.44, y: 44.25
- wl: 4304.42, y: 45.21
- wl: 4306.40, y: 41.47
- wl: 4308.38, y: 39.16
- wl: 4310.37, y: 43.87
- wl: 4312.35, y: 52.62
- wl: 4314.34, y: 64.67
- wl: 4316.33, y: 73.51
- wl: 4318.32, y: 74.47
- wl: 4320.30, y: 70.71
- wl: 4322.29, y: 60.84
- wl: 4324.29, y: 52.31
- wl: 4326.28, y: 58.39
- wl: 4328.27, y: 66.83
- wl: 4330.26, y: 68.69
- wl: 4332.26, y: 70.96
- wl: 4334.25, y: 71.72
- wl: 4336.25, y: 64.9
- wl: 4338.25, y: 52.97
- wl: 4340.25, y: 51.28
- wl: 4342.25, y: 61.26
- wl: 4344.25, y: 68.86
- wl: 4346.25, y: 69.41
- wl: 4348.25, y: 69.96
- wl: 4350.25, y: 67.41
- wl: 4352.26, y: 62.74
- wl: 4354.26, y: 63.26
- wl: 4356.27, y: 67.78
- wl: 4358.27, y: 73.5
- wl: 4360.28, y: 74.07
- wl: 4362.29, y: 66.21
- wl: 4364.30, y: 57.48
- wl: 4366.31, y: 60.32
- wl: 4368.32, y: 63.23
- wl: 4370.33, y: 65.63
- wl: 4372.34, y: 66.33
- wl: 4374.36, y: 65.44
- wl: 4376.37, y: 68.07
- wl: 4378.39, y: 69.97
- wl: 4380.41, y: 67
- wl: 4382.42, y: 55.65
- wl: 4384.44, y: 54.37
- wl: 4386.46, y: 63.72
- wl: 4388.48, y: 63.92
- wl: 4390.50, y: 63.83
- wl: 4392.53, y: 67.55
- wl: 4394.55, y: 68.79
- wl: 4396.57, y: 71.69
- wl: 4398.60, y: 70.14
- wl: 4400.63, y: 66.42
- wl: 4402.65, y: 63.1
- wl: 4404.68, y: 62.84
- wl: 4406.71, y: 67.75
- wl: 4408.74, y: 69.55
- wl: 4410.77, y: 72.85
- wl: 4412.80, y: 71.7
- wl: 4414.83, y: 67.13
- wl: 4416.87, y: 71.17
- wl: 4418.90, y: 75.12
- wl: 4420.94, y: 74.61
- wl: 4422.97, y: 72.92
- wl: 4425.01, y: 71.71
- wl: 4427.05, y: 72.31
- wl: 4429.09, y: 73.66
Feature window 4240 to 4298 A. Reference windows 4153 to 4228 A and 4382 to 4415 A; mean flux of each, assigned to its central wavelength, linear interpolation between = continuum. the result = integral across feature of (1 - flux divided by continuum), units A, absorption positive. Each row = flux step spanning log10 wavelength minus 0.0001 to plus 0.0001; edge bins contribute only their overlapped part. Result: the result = 4.98 A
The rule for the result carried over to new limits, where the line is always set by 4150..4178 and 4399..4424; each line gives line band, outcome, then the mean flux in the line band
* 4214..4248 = 2.1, 63.7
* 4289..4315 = 7.2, 49.7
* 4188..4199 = 0.3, 65.6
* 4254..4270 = 1.3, 62.7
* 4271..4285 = 1.8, 59.4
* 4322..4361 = 2.3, 64.9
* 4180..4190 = 0.4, 64.5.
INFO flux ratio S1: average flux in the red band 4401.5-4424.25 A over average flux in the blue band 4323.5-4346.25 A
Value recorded 1.1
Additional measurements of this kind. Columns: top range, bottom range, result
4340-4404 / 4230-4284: 1.05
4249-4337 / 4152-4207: 0.89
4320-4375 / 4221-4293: 1.06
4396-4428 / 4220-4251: 1.12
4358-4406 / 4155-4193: 0.98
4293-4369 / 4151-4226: 0.91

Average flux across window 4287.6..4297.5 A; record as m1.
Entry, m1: 56.3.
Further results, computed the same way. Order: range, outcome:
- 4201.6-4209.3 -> 68.6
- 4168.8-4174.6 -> 62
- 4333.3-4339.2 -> 63.1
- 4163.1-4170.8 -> 68.5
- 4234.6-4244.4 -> 63.2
